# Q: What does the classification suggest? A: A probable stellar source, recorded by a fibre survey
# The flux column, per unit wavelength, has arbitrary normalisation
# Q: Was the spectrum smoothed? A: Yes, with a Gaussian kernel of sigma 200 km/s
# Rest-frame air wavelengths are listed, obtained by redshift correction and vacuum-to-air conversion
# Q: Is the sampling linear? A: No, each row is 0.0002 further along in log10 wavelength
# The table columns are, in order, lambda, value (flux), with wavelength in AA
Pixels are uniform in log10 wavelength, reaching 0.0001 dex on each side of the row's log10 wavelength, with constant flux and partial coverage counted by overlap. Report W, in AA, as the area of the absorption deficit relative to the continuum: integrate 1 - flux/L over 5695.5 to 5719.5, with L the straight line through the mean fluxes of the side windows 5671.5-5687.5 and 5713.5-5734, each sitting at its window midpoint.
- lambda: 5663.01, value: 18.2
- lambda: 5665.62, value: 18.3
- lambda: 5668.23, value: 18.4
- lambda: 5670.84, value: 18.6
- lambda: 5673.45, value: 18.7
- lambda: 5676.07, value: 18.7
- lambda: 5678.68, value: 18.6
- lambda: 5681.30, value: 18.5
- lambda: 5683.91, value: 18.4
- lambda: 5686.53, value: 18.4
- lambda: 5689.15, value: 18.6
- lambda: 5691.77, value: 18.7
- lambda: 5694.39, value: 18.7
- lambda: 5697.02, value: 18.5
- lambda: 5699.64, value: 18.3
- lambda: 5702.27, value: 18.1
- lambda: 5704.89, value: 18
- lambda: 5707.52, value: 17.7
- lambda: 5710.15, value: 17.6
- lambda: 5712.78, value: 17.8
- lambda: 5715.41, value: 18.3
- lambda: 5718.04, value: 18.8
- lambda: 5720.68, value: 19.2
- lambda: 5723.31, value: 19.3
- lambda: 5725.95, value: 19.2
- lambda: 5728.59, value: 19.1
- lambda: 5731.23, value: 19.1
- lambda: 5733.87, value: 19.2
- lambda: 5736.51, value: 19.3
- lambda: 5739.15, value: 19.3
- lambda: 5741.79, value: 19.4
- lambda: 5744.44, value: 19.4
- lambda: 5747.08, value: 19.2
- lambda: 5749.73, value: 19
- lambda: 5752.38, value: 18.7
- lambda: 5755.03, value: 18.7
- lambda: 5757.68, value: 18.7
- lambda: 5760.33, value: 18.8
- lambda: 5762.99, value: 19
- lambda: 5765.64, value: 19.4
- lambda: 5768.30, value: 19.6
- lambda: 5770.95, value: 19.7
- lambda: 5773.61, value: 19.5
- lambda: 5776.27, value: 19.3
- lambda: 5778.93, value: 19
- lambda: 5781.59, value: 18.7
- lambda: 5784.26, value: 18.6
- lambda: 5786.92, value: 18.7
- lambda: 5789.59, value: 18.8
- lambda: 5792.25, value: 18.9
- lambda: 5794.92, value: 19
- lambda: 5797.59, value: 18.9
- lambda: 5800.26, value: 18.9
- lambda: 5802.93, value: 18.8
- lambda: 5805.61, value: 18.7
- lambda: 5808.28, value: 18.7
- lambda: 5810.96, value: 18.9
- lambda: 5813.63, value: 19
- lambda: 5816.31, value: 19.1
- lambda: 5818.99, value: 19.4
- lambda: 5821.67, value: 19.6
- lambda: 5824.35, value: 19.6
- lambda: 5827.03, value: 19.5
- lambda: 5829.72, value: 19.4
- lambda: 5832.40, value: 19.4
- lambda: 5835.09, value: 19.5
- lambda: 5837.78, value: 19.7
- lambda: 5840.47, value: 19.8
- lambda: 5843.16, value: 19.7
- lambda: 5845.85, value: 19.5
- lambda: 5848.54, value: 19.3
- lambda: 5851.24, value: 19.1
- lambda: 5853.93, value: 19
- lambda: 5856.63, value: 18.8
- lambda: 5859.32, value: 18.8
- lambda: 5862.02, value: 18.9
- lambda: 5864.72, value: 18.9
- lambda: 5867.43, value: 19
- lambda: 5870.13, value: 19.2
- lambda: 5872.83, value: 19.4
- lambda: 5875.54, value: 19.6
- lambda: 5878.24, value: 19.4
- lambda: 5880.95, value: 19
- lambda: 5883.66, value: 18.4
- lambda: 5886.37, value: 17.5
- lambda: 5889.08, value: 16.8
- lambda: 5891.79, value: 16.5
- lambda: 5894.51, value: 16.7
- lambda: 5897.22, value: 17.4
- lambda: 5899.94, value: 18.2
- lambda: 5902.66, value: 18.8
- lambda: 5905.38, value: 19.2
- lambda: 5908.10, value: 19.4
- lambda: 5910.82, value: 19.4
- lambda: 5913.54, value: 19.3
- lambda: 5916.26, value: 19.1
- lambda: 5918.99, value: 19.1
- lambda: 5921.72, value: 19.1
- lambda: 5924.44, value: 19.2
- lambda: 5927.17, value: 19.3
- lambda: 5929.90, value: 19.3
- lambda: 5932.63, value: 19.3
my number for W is 0.9 AA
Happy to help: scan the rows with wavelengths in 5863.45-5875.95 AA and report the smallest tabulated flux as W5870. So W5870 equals 18.9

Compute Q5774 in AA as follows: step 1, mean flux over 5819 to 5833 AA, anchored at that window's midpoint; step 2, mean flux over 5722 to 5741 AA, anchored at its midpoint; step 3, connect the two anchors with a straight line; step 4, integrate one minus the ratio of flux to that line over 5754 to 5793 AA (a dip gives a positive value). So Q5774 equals 0.6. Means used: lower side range 19.2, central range 19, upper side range 19.5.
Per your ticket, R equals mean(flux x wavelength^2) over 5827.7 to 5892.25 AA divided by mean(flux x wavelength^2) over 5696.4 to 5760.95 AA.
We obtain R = 1.06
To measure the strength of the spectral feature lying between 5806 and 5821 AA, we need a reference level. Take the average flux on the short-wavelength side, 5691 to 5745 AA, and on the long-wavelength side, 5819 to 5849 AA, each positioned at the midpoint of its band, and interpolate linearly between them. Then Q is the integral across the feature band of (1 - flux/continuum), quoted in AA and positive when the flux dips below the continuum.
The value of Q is 0.3 AA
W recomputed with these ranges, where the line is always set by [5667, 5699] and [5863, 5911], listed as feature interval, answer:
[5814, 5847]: -1.80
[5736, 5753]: -0.61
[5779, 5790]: -0.13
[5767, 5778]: -0.59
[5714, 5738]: -0.66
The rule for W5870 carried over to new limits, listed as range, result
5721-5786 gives 18.6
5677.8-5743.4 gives 17.6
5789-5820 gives 18.7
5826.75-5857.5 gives 18.8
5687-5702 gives 18.3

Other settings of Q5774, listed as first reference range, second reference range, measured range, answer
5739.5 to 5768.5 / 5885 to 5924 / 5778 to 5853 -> -1.5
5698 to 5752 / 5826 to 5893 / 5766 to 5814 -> -0.3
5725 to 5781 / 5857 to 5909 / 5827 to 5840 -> -0.5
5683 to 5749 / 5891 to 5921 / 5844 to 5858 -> -0.4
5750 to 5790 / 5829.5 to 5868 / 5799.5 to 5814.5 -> 0.2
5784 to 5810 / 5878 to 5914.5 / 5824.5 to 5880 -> -2.4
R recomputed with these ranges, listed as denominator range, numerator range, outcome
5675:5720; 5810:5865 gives 1.10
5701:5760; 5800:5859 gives 1.06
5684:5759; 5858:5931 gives 1.06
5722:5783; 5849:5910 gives 1.01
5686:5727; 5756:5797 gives 1.06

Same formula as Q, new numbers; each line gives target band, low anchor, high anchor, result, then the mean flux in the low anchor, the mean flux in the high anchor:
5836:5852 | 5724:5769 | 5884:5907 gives -1.2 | 19.1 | 17.7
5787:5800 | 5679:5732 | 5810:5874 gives 0.1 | 18.5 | 19.3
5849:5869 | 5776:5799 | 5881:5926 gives -0.4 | 18.9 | 18.4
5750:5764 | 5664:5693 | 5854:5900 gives -0.2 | 18.5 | 18.4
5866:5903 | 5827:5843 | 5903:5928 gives 2.1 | 19.6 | 19.2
